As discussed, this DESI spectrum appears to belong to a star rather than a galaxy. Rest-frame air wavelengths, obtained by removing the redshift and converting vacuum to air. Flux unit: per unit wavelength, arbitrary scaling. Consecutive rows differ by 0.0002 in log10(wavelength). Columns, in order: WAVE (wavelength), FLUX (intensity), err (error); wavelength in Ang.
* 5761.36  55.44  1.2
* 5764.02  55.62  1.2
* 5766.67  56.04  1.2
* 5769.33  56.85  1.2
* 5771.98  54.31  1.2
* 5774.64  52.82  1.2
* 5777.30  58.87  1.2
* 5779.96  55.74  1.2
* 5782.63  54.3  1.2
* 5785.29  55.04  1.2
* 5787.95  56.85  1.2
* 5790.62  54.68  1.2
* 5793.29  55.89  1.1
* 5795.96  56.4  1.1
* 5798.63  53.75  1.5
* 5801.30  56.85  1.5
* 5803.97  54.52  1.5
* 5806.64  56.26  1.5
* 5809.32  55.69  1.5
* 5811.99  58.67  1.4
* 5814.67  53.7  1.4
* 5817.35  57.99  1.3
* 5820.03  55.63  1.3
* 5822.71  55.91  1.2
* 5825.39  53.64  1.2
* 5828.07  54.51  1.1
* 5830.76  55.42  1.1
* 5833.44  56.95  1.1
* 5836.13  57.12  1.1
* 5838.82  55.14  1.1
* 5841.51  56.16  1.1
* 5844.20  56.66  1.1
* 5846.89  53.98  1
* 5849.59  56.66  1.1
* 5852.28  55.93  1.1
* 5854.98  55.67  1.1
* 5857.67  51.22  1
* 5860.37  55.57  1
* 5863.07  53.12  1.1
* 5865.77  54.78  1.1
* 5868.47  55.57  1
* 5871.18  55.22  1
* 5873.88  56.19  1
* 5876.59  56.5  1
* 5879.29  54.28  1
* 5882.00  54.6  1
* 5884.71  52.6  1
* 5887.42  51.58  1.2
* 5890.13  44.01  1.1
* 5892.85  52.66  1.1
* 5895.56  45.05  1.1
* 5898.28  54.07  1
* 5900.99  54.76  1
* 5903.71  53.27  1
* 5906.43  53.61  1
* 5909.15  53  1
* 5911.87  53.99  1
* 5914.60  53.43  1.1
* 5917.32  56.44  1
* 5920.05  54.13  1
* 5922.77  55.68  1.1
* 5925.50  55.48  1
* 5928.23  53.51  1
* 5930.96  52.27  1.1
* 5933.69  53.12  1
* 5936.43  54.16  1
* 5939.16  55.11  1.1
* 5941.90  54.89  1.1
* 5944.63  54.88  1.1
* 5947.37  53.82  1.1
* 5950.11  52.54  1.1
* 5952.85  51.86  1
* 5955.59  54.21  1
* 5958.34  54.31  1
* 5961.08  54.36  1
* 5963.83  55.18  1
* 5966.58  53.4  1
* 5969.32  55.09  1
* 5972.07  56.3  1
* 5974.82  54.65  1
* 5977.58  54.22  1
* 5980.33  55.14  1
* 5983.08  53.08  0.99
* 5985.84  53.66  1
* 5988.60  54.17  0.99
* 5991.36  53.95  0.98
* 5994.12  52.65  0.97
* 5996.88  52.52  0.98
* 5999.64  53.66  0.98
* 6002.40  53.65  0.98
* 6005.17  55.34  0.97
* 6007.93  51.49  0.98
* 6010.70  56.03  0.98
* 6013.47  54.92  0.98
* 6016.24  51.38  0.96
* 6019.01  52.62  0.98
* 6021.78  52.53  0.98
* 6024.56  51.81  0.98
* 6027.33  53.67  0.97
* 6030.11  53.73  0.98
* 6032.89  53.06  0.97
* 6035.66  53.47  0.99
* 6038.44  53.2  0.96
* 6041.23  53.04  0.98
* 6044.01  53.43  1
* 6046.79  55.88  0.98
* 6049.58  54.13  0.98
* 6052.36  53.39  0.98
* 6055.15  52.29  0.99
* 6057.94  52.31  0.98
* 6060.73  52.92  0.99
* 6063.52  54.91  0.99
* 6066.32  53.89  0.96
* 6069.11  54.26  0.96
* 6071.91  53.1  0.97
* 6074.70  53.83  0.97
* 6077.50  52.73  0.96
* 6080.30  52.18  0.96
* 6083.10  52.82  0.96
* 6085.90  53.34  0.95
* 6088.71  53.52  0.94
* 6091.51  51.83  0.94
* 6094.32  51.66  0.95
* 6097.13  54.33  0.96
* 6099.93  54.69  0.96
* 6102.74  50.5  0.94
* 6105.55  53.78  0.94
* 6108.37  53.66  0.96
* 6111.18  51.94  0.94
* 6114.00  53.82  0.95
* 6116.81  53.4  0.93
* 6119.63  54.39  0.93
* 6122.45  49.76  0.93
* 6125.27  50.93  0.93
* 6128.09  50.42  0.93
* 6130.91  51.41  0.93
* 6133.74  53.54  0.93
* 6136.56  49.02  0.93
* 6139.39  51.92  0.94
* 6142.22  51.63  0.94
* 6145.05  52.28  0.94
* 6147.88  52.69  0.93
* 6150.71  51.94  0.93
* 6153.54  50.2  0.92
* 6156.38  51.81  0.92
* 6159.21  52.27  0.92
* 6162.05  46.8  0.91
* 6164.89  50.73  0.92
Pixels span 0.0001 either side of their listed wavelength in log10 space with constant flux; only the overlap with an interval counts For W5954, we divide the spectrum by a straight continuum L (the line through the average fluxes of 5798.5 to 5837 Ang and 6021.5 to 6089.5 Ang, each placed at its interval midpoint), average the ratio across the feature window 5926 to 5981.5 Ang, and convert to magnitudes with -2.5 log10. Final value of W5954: 0.00 mag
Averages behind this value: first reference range 55.8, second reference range 53.3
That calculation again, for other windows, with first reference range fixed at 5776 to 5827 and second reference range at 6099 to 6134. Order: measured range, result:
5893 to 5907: 0.05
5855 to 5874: 0.01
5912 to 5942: 0.00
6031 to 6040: 0.00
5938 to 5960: 0.01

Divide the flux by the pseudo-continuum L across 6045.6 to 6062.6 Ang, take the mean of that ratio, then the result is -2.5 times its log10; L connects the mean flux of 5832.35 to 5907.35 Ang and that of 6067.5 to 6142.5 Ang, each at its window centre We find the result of -0.01 mag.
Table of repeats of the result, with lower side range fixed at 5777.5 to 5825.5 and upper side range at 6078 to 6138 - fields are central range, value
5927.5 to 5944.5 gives 0.01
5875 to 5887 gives 0.01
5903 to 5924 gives 0.01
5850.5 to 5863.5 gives 0.01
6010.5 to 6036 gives 0.00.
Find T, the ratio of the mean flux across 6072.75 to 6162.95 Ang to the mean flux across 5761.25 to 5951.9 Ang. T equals 1.0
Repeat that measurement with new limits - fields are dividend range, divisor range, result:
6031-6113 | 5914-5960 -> 0.98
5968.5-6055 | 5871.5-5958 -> 1.00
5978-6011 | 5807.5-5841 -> 0.96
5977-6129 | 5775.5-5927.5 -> 0.97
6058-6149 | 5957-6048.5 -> 0.98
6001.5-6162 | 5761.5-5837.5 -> 0.95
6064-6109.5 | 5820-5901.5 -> 0.98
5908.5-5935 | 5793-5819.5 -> 0.97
